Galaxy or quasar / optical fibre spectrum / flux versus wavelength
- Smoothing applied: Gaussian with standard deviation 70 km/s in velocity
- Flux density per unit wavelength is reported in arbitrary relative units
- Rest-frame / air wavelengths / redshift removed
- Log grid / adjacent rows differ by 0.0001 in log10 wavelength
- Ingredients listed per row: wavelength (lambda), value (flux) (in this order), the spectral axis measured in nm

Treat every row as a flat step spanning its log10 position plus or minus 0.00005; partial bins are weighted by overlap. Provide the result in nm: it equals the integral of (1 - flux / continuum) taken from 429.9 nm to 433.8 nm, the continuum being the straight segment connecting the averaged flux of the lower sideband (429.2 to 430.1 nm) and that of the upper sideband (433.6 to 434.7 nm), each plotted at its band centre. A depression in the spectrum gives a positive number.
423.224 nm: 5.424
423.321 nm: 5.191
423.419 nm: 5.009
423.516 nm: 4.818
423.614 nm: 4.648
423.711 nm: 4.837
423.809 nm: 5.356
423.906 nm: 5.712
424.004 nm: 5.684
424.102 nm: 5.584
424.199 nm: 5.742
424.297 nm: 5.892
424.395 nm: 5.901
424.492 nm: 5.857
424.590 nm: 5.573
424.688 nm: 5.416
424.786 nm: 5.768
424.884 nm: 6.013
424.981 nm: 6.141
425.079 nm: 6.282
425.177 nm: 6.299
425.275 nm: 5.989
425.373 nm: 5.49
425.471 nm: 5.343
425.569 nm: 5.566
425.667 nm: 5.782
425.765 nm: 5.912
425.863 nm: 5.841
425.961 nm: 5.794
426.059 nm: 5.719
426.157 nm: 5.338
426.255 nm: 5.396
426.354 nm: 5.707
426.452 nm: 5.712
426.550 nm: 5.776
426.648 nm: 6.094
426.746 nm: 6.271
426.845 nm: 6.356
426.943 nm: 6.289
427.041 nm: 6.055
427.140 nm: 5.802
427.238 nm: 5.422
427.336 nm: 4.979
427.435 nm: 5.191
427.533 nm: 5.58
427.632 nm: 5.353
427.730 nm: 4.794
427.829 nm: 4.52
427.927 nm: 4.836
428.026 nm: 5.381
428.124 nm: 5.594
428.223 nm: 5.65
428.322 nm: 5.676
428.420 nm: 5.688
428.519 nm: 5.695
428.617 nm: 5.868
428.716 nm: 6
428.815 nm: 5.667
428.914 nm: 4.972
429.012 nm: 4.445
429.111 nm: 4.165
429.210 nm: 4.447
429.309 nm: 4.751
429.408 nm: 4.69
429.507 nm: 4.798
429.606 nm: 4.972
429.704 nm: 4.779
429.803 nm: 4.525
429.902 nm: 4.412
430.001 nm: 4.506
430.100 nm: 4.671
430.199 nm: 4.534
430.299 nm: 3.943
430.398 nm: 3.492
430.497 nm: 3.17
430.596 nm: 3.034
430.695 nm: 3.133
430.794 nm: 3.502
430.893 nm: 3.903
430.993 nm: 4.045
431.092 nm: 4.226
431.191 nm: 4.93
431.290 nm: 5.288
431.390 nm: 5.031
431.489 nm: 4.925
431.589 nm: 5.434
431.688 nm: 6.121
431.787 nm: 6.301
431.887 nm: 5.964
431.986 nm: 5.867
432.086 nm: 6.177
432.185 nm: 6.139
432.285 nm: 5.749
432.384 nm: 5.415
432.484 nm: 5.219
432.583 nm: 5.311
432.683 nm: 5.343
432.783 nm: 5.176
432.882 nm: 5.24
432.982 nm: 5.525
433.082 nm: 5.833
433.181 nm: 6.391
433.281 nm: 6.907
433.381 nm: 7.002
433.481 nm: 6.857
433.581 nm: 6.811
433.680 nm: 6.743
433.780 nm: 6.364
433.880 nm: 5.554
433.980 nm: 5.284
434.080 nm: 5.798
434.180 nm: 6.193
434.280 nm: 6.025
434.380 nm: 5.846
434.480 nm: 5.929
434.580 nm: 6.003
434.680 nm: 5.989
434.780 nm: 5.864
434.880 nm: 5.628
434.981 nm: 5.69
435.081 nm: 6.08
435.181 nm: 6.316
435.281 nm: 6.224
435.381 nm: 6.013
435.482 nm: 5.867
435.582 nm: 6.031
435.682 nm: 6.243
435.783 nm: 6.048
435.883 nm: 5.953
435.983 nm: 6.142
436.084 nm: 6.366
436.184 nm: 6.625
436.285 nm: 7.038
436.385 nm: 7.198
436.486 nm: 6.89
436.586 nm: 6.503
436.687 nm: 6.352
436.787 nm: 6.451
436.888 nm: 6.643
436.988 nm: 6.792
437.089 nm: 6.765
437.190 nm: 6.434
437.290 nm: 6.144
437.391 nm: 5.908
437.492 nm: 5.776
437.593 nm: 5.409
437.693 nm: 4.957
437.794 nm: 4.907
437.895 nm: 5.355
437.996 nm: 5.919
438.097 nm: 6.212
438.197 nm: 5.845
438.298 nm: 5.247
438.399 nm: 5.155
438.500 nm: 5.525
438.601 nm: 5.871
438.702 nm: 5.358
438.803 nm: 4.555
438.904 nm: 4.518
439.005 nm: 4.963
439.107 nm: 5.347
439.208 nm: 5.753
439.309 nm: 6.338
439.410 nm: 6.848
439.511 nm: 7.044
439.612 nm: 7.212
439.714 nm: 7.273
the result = 0.10 nm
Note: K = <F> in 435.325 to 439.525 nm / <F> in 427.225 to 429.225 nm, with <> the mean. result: 1.1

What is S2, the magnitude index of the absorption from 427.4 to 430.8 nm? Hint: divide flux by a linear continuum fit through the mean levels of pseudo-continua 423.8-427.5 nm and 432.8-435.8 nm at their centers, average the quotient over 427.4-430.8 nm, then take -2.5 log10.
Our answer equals 0.23 mag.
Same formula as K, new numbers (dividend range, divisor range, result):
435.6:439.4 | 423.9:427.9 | 1.04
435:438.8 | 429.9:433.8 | 1.16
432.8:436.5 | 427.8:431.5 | 1.32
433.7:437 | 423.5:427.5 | 1.08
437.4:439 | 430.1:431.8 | 1.23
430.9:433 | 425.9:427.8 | 0.95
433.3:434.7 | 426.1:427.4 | 1.07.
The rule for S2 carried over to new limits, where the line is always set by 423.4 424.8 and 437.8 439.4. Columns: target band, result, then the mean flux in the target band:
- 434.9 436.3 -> -0.126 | 6.15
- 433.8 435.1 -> -0.070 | 5.84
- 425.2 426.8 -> -0.055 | 5.74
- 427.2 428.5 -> 0.035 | 5.29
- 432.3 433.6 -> -0.082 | 5.9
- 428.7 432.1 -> 0.169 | 4.68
